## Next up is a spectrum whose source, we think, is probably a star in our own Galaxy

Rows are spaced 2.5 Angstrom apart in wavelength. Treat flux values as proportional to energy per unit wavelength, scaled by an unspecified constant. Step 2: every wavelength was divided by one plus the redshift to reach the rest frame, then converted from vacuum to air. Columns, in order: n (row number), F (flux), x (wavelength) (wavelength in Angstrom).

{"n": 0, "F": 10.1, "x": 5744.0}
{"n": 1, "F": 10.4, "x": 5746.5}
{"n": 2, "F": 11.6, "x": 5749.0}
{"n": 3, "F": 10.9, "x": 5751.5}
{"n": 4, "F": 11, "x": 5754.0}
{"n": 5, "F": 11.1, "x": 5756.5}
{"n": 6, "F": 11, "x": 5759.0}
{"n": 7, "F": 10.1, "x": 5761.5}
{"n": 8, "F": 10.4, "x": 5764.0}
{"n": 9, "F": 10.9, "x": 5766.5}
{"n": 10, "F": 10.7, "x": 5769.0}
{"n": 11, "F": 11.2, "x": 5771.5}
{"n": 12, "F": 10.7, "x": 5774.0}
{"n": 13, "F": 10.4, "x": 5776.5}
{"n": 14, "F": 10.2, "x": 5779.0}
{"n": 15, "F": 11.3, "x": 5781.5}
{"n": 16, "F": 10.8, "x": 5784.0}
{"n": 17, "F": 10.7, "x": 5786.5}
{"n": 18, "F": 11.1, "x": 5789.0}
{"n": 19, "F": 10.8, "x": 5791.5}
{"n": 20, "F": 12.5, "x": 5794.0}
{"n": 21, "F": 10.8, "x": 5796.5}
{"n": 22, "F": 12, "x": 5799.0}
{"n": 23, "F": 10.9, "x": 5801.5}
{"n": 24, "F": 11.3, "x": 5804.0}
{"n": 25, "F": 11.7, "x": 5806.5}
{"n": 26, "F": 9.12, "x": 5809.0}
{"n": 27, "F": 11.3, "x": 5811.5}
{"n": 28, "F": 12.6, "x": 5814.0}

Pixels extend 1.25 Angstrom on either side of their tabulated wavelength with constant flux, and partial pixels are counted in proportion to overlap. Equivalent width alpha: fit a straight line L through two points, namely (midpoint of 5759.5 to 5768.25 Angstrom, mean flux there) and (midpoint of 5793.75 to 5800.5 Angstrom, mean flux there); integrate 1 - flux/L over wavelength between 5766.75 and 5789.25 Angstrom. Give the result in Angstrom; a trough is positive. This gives 0.4 Angstrom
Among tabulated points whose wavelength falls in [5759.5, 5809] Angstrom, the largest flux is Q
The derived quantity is 12.5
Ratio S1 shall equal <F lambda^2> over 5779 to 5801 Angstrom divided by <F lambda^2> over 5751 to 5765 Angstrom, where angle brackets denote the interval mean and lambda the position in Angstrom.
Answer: 1.05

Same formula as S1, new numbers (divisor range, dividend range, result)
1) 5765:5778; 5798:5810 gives 1.04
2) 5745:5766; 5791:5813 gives 1.05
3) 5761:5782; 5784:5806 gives 1.06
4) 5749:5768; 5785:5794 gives 1.04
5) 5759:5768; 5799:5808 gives 1.09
